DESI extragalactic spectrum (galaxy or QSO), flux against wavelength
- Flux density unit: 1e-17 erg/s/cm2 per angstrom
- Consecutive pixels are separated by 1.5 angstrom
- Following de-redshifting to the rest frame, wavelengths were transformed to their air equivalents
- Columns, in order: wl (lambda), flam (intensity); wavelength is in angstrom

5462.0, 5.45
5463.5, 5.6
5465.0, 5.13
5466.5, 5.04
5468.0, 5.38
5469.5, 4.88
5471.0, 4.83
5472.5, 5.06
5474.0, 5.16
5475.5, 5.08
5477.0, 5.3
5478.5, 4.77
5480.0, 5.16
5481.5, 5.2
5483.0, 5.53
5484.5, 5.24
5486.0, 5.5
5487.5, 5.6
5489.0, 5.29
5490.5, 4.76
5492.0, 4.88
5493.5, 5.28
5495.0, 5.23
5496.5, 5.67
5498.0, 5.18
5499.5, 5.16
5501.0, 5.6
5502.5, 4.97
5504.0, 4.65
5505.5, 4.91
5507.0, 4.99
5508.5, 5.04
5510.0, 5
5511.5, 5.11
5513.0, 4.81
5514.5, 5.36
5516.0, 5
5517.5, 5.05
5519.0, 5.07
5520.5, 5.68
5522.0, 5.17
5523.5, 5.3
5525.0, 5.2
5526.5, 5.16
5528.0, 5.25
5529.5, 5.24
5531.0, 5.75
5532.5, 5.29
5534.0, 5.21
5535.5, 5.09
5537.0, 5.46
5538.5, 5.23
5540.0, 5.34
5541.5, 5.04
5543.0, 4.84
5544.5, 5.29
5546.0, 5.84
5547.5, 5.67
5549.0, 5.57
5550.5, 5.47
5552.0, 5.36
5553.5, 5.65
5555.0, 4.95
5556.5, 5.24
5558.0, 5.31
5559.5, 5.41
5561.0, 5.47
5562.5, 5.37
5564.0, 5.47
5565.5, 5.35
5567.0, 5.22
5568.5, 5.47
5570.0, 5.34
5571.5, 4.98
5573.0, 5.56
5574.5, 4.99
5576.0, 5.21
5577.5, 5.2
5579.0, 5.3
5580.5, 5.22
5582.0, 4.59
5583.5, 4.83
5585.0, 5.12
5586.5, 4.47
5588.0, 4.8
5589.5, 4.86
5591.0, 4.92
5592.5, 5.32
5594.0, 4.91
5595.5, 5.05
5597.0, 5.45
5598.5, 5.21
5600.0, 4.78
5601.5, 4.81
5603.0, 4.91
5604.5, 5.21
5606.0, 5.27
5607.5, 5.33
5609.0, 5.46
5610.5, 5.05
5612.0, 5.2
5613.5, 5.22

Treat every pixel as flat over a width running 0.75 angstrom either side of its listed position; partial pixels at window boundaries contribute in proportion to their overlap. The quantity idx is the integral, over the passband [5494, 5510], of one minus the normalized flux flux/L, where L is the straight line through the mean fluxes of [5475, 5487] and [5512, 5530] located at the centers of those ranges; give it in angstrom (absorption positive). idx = 0.2 angstrom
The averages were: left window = 5.23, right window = 5.19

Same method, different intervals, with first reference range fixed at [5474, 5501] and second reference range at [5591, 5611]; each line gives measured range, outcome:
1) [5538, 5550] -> -0.4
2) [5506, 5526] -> 0.3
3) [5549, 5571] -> -0.8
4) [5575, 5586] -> 0.2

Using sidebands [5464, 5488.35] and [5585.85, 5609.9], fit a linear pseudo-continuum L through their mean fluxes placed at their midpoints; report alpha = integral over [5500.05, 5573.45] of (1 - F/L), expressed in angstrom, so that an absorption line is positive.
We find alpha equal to -2.1 angstrom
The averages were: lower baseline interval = 5.18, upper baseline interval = 5.05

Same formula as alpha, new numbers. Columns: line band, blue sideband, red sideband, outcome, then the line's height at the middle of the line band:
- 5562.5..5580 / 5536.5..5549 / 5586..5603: -0.5 angstrom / 5.14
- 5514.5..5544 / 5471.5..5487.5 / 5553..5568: 0.3 angstrom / 5.29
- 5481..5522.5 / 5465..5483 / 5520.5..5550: 0.2 angstrom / 5.2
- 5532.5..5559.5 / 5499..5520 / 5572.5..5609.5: -1.4 angstrom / 5.06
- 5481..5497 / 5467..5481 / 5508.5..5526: -0.6 angstrom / 5.1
